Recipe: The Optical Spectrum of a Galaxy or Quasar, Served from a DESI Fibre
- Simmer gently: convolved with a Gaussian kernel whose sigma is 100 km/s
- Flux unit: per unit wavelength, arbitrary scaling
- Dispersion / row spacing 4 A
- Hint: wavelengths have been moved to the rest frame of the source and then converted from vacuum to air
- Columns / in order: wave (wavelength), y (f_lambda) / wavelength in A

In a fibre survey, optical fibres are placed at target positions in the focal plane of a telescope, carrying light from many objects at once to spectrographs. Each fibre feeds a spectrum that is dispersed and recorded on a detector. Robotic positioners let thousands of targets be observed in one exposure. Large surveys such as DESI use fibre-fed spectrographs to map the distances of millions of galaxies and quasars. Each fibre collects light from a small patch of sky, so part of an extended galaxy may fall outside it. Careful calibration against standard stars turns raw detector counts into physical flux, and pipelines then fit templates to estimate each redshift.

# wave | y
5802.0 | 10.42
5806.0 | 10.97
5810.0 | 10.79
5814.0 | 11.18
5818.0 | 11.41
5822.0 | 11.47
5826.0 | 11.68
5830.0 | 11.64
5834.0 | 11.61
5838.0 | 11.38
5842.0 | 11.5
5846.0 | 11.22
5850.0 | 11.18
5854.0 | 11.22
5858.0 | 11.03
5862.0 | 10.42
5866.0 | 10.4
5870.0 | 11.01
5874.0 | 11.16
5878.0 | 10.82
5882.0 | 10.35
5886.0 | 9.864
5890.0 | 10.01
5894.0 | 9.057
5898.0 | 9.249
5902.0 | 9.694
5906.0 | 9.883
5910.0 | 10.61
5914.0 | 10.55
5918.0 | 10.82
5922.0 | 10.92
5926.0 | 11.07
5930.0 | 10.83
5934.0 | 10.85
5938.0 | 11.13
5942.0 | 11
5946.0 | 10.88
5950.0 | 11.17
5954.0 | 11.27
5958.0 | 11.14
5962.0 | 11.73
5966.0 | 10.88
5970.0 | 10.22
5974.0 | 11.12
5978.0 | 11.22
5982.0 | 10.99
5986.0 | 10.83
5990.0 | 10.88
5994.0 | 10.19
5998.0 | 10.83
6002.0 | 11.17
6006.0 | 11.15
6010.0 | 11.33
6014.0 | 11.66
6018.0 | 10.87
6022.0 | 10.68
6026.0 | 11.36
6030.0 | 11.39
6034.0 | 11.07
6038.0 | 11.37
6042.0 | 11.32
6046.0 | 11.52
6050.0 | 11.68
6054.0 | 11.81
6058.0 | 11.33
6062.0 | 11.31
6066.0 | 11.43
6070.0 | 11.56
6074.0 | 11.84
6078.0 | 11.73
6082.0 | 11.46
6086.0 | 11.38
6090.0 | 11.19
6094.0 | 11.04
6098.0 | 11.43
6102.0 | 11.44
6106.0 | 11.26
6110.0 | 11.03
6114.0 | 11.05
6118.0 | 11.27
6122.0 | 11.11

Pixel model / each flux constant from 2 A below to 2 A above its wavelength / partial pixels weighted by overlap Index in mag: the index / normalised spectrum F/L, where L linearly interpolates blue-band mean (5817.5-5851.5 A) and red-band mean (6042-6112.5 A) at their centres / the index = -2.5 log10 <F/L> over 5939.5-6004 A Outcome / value 0.05 mag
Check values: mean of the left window 11.5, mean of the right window 11.4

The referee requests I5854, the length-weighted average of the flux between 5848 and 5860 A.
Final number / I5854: 11.1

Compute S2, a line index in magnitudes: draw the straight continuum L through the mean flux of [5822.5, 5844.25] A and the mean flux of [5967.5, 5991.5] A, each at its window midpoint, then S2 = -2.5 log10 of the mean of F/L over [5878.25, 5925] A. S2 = 0.11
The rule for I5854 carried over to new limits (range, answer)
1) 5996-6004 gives 11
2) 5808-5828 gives 11.3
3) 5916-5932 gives 10.9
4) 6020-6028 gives 11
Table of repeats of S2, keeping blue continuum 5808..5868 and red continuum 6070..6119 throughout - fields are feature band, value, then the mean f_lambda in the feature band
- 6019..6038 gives 0.02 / 11.1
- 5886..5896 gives 0.17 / 9.6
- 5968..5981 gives 0.04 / 10.9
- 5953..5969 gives 0.01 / 11.2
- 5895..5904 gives 0.19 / 9.43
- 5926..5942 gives 0.03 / 11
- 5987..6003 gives 0.05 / 10.7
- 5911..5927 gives 0.04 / 10.8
